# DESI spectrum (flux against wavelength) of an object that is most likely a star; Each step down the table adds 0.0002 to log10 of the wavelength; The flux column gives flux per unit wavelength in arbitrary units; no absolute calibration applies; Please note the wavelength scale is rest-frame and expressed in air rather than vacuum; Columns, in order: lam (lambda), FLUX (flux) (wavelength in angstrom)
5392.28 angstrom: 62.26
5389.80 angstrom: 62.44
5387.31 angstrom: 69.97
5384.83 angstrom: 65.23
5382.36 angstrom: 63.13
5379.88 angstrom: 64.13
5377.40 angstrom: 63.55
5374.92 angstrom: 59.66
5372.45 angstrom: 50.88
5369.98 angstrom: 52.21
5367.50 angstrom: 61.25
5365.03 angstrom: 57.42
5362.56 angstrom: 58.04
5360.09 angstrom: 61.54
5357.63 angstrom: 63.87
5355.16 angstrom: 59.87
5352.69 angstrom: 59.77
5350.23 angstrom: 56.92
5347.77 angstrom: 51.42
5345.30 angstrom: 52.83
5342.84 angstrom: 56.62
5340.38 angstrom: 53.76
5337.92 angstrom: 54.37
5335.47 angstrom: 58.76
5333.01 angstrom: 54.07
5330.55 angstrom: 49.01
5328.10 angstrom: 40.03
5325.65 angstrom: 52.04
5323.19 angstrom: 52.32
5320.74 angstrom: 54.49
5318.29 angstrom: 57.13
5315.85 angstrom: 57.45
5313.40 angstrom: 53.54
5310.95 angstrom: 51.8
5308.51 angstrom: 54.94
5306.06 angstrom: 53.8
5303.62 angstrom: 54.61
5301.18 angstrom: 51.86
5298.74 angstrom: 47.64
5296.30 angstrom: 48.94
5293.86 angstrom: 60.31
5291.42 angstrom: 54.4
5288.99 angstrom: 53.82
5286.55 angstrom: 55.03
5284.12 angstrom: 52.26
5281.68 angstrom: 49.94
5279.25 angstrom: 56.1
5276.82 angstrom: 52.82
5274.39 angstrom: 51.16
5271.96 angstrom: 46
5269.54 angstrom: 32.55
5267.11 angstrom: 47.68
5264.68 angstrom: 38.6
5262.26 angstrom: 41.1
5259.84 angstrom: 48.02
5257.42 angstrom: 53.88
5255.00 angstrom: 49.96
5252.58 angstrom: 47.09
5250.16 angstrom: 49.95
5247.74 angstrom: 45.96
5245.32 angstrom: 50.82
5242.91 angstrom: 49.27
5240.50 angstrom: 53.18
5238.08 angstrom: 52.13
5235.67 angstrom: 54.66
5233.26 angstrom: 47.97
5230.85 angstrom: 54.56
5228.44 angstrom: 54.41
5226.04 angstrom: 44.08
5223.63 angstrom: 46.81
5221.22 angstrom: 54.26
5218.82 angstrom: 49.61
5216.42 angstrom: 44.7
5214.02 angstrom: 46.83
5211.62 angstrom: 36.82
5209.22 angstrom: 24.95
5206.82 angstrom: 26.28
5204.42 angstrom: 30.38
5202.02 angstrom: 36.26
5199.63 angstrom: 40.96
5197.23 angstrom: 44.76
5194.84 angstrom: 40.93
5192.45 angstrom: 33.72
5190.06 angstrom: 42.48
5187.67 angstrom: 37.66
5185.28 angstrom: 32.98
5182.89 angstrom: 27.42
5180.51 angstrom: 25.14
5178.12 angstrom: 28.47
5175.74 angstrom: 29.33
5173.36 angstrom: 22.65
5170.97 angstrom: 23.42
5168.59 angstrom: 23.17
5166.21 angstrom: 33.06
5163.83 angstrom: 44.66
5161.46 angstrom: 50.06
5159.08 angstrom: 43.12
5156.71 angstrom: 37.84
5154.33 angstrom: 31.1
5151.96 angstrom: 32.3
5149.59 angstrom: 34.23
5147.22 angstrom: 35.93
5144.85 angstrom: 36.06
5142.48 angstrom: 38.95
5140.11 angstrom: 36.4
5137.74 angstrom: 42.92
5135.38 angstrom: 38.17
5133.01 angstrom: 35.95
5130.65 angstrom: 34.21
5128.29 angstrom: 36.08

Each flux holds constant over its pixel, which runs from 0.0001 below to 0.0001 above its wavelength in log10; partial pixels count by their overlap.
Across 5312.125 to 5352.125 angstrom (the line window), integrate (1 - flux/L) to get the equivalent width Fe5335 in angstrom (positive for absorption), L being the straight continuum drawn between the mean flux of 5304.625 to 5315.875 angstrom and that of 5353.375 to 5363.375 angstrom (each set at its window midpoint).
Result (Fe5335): 2.5 angstrom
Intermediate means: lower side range 54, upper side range 60.9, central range 53.5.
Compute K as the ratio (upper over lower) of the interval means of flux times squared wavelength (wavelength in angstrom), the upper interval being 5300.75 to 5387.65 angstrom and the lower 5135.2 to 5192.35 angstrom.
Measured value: 1.8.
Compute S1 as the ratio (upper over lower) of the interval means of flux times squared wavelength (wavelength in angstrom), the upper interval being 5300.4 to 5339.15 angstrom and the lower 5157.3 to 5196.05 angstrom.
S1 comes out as 1.67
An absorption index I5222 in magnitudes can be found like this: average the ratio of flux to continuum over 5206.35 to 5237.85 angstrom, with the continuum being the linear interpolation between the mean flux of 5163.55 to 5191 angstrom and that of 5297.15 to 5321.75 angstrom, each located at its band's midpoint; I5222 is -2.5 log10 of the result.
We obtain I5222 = -0.190 mag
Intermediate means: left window 30.3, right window 53.7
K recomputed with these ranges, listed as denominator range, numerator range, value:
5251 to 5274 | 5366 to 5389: 1.41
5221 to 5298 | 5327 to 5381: 1.17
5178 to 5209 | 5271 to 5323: 1.61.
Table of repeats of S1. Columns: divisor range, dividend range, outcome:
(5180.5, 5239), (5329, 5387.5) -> 1.48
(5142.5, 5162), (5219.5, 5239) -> 1.41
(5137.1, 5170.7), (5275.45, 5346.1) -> 1.54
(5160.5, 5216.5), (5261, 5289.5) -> 1.45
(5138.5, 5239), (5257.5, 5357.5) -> 1.42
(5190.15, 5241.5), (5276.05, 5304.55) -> 1.25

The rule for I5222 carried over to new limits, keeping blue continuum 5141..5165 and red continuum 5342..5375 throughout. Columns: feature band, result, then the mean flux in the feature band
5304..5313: -0.020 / 53.6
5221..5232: -0.121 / 50.5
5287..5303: -0.033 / 53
